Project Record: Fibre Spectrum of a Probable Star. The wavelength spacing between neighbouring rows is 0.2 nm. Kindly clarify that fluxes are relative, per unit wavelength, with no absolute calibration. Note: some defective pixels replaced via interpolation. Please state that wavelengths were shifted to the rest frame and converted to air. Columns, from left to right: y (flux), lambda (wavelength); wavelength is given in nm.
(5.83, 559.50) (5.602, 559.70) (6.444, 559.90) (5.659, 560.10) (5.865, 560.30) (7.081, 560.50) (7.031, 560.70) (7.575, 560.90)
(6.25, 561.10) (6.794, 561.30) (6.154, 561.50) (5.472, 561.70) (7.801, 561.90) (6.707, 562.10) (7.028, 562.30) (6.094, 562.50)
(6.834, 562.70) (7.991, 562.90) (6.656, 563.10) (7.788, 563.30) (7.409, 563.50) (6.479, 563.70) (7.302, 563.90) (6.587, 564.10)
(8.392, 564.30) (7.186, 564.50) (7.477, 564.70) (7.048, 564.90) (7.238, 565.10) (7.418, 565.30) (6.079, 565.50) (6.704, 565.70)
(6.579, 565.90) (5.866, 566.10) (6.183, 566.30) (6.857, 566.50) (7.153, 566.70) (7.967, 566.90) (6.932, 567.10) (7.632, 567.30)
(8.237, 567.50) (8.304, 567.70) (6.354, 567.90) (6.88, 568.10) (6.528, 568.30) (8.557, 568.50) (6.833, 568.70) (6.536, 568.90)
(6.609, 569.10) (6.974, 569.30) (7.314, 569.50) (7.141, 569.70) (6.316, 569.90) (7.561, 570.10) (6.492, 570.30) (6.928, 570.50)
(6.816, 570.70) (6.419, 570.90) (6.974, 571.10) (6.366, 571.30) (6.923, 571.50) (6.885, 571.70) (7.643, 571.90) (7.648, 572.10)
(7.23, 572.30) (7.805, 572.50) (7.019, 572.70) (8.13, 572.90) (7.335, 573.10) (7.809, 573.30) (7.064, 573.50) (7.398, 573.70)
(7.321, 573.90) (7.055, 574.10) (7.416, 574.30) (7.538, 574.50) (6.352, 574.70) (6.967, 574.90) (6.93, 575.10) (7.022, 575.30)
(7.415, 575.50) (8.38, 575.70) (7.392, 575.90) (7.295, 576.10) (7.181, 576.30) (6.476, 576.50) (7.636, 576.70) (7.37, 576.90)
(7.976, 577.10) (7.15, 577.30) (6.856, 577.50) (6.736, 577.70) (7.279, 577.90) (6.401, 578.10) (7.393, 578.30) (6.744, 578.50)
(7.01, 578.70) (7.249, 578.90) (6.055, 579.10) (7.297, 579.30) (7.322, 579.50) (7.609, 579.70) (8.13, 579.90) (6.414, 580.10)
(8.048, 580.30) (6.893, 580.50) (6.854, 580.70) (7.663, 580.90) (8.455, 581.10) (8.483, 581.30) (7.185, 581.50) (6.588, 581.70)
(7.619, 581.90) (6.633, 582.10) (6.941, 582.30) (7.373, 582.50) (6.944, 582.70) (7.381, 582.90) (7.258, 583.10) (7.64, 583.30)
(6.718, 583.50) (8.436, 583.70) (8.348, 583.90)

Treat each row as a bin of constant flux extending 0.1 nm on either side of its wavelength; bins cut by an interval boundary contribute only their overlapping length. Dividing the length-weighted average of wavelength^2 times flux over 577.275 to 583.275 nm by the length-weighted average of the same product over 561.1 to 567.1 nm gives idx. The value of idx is 1.1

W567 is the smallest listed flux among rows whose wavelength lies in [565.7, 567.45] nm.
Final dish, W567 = 5.866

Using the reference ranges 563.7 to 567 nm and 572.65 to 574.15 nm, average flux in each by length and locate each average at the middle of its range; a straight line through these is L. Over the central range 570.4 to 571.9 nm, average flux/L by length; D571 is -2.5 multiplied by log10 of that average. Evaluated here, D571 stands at 0.07 mag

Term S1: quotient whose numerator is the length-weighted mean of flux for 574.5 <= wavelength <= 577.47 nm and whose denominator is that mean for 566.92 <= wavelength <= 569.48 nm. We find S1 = 1.00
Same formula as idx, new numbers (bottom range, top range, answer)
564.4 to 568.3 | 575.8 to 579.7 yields 1.05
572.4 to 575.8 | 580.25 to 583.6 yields 1.02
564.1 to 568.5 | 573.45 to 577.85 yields 1.05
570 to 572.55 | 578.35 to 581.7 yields 1.07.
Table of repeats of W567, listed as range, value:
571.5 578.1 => 6.352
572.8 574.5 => 7.055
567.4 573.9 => 6.316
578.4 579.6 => 6.055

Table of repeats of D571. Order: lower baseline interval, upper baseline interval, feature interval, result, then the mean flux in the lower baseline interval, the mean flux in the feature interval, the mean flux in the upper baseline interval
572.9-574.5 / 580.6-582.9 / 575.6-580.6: 0.024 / 7.4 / 7.21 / 7.34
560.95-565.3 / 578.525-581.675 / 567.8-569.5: 0.028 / 7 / 6.93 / 7.34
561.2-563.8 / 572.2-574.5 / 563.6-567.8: -0.015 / 6.86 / 7.12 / 7.42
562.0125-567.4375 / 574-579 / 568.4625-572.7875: 0.012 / 7.03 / 7.02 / 7.17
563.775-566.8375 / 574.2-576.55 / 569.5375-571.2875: 0.040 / 6.95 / 6.82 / 7.21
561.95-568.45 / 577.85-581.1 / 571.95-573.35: -0.063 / 7.08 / 7.56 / 7.19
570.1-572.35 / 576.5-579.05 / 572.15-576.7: -0.042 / 6.96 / 7.31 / 7.1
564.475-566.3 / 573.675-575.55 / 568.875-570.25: 0.003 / 6.79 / 6.93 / 7.12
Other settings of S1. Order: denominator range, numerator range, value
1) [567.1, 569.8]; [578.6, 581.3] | 1.02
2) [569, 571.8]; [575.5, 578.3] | 1.06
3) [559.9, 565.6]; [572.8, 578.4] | 1.05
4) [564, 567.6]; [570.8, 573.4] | 1.02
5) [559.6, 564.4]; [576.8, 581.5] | 1.07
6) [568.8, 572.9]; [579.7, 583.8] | 1.05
